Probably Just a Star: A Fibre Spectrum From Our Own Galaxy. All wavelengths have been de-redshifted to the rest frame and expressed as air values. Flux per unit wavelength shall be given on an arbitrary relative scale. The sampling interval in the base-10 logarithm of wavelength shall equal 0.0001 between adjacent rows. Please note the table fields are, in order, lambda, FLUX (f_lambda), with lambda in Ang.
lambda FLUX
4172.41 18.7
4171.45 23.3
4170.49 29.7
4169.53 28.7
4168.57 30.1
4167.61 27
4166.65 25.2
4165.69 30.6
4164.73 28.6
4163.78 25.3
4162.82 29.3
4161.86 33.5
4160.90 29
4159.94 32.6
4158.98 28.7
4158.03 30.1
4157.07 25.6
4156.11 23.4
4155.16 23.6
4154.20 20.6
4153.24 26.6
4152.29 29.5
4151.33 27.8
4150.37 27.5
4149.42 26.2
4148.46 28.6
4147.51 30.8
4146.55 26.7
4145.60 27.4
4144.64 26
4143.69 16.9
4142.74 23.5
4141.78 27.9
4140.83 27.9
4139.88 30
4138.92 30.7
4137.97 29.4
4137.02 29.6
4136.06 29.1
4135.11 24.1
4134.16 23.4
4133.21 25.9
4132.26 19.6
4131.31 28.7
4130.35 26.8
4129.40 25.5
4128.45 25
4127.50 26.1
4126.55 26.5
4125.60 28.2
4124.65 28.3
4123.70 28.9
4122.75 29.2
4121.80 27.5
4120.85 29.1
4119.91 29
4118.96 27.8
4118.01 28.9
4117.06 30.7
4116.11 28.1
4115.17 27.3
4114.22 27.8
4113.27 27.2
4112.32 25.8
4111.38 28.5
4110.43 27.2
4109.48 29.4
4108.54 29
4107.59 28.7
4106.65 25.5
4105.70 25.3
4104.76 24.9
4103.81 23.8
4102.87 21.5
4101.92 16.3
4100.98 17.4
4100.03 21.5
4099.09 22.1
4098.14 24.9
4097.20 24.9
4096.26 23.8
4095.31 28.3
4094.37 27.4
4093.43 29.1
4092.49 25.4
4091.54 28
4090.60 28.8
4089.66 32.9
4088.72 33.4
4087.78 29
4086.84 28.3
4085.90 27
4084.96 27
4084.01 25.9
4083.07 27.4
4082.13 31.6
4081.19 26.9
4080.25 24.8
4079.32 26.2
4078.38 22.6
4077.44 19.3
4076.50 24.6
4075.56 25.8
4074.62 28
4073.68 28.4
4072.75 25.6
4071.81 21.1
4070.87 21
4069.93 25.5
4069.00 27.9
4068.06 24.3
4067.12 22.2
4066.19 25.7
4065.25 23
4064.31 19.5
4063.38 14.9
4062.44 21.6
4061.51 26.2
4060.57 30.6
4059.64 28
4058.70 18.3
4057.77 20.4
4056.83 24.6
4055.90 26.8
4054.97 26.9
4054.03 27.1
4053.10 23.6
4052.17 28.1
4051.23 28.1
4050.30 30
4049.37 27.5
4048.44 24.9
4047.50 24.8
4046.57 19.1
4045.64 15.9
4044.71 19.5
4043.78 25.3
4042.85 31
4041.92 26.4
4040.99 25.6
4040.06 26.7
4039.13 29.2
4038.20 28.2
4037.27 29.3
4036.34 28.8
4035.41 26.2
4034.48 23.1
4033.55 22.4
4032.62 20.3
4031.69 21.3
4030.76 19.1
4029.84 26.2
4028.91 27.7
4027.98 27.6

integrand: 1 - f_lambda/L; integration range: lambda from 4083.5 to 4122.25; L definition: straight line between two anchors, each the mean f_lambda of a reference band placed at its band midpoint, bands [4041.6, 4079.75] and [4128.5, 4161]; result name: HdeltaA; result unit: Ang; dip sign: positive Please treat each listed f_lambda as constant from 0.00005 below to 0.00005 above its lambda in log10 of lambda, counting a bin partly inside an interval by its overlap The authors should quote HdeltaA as -1.7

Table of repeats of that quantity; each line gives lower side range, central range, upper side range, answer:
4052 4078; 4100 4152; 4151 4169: -0.3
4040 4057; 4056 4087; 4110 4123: 1.9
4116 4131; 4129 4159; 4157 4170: 2.1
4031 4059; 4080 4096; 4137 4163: -1.4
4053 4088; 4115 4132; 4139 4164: -0.9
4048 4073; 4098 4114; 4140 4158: 0.4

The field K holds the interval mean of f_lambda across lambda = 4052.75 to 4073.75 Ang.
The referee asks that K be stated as 24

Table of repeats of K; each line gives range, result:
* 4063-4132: 26.1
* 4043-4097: 25.4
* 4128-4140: 26.6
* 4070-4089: 26.1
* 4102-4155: 26.8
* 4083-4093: 28.5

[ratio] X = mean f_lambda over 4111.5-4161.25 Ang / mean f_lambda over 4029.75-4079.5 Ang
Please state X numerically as 1.11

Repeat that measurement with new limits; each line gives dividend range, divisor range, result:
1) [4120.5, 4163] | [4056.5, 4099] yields 1.06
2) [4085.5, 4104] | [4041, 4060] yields 1.04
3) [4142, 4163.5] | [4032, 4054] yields 1.06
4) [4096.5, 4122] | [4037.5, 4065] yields 1.04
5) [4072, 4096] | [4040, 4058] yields 1.08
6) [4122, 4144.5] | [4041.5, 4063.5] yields 1.08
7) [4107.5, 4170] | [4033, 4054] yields 1.07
